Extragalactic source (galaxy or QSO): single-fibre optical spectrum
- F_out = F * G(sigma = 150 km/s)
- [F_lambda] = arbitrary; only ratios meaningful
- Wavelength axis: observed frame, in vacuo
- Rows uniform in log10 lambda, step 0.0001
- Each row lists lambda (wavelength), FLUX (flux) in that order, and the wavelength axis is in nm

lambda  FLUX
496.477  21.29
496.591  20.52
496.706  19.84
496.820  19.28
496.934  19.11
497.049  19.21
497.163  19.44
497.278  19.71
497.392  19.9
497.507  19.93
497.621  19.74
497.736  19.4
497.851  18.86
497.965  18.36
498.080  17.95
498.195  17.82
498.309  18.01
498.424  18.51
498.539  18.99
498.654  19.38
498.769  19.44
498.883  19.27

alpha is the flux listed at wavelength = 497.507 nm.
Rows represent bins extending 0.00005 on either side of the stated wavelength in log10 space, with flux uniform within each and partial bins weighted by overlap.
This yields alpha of 19.93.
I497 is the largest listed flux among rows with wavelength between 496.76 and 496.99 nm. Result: 19.28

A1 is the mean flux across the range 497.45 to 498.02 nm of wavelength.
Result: 19.3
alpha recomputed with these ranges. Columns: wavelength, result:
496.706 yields 19.84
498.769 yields 19.44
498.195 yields 17.82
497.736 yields 19.4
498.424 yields 18.51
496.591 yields 20.52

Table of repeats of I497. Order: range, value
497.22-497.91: 19.93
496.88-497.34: 19.71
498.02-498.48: 18.51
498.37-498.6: 18.99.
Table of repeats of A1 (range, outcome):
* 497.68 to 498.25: 18.5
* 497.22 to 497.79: 19.7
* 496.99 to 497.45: 19.5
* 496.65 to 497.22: 19.4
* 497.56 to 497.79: 19.6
